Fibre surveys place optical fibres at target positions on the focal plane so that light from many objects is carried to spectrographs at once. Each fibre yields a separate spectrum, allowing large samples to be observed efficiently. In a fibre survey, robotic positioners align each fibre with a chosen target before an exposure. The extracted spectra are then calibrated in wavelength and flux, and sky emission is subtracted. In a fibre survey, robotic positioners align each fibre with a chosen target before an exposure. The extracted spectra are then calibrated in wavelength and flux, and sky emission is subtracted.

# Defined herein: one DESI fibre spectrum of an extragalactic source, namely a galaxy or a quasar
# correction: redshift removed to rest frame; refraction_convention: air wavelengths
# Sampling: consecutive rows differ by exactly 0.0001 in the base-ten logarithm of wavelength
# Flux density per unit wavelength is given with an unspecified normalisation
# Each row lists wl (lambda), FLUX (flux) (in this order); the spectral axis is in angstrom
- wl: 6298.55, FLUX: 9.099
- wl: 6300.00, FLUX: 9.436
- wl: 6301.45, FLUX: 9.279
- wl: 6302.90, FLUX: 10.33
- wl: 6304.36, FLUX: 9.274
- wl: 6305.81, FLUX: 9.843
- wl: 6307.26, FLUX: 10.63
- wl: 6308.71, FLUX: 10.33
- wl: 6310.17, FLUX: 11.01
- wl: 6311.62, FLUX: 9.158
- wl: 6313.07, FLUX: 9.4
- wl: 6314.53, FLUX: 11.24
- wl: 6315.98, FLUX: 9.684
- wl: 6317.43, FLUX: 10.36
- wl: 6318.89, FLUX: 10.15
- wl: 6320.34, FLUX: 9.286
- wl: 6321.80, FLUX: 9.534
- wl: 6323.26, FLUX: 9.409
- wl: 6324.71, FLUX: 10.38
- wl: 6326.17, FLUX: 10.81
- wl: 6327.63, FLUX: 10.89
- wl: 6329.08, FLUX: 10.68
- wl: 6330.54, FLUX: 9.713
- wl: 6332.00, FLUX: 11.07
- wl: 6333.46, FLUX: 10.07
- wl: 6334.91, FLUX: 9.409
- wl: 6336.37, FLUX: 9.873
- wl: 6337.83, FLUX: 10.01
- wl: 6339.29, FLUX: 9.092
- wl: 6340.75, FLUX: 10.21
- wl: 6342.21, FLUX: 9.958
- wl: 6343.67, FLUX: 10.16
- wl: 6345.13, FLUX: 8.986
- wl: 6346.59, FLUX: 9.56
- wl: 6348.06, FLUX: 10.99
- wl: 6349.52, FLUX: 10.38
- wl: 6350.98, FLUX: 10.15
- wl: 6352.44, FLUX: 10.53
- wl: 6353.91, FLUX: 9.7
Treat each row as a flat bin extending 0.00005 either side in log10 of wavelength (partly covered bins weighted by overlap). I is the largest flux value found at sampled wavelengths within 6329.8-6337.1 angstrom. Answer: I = 11.07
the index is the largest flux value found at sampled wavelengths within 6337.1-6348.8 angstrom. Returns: 10.99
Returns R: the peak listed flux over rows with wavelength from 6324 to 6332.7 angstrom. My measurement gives 11.07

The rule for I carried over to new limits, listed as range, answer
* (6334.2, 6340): 10.01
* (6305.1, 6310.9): 11.01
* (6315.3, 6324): 10.36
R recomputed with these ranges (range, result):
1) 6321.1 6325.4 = 10.38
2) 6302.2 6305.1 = 10.33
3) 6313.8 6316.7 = 11.24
